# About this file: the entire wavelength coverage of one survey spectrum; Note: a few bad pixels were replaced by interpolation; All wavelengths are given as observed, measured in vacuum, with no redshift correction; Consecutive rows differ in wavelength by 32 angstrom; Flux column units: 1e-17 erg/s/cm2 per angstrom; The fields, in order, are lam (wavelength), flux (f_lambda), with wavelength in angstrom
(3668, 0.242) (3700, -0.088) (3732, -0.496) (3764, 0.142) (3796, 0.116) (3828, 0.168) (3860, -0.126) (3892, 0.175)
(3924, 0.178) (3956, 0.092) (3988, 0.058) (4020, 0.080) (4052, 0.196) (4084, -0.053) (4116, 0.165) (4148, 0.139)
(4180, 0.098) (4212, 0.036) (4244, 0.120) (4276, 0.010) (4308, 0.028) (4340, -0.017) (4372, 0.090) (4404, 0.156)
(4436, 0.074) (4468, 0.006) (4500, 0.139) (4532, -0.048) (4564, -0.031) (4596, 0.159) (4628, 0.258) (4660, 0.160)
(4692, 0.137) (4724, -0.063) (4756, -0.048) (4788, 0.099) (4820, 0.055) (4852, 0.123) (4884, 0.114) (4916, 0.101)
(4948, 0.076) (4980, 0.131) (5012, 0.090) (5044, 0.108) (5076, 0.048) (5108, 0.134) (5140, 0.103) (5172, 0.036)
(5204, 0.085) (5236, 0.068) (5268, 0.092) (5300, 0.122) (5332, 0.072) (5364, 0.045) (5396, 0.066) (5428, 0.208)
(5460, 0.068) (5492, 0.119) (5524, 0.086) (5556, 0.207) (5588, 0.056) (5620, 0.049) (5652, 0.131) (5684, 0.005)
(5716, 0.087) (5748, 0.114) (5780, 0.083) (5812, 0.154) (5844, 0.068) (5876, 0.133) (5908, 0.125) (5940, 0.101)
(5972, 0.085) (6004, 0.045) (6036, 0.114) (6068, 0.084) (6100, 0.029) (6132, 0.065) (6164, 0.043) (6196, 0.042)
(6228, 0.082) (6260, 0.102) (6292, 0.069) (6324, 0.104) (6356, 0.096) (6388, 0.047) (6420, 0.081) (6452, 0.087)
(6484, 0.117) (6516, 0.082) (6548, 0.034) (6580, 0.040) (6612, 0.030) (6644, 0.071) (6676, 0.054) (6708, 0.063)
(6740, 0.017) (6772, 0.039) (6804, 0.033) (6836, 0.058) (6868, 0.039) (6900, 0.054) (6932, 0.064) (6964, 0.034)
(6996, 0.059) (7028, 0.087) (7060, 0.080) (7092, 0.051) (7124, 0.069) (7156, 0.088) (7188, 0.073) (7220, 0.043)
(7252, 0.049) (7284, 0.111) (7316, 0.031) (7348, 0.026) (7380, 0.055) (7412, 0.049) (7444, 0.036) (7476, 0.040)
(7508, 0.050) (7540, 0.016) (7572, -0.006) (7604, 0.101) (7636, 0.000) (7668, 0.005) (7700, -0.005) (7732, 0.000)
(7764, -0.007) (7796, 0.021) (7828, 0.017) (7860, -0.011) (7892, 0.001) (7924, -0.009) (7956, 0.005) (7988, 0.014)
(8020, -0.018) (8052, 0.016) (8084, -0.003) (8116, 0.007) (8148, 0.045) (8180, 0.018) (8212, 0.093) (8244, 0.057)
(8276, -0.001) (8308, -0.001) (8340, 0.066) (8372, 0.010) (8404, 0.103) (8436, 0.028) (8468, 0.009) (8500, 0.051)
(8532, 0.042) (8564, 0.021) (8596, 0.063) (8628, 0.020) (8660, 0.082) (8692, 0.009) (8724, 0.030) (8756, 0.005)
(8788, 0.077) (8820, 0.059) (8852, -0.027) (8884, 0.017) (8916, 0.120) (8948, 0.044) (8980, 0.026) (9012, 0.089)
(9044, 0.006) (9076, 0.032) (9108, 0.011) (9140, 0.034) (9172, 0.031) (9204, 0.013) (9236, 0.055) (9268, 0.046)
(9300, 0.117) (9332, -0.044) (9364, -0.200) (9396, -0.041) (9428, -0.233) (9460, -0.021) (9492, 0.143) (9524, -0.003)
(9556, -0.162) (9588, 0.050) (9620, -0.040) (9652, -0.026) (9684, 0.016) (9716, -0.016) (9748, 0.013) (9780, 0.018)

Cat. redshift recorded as 0.64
